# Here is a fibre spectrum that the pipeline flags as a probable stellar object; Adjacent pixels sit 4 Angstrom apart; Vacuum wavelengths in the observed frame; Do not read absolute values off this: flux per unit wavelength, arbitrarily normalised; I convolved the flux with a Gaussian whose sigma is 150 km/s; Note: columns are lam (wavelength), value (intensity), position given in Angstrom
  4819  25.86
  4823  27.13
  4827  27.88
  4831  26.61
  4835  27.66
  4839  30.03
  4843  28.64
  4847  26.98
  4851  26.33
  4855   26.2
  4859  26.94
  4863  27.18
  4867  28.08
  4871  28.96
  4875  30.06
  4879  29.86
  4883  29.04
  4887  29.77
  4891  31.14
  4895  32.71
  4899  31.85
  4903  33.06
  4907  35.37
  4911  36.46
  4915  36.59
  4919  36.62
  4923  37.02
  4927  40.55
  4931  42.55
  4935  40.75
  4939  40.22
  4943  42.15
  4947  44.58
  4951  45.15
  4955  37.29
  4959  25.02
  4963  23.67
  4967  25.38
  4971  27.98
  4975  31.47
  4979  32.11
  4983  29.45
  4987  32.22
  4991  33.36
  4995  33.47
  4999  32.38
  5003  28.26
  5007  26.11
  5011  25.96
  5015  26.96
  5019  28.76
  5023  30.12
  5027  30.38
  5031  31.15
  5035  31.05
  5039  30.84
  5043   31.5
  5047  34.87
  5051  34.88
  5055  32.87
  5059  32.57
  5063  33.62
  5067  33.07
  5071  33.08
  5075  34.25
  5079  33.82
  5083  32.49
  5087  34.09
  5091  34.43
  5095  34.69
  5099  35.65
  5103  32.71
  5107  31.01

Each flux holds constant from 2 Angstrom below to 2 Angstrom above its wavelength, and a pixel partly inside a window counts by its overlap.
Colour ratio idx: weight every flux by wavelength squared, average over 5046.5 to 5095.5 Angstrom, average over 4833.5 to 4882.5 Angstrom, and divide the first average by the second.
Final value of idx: 1.31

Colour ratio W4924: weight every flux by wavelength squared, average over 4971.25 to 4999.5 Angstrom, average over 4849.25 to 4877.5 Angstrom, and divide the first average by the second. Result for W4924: 1.20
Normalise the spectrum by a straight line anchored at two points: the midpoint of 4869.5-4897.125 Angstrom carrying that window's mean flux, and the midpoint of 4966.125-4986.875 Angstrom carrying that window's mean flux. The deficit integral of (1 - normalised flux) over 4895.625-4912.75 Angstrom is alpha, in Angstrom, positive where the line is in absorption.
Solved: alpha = -2.2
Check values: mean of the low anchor 30.3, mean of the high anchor 29.8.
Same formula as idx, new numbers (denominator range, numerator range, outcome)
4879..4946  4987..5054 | 0.89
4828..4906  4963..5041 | 1.08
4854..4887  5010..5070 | 1.18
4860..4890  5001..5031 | 1.03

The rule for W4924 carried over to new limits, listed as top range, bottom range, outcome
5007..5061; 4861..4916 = 1.04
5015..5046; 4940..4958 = 0.76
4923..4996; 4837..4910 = 1.22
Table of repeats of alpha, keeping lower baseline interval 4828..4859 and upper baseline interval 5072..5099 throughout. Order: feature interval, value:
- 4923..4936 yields -4.73 Angstrom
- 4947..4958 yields -3.59 Angstrom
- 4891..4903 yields -1.37 Angstrom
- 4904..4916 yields -2.69 Angstrom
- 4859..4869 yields 0.19 Angstrom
